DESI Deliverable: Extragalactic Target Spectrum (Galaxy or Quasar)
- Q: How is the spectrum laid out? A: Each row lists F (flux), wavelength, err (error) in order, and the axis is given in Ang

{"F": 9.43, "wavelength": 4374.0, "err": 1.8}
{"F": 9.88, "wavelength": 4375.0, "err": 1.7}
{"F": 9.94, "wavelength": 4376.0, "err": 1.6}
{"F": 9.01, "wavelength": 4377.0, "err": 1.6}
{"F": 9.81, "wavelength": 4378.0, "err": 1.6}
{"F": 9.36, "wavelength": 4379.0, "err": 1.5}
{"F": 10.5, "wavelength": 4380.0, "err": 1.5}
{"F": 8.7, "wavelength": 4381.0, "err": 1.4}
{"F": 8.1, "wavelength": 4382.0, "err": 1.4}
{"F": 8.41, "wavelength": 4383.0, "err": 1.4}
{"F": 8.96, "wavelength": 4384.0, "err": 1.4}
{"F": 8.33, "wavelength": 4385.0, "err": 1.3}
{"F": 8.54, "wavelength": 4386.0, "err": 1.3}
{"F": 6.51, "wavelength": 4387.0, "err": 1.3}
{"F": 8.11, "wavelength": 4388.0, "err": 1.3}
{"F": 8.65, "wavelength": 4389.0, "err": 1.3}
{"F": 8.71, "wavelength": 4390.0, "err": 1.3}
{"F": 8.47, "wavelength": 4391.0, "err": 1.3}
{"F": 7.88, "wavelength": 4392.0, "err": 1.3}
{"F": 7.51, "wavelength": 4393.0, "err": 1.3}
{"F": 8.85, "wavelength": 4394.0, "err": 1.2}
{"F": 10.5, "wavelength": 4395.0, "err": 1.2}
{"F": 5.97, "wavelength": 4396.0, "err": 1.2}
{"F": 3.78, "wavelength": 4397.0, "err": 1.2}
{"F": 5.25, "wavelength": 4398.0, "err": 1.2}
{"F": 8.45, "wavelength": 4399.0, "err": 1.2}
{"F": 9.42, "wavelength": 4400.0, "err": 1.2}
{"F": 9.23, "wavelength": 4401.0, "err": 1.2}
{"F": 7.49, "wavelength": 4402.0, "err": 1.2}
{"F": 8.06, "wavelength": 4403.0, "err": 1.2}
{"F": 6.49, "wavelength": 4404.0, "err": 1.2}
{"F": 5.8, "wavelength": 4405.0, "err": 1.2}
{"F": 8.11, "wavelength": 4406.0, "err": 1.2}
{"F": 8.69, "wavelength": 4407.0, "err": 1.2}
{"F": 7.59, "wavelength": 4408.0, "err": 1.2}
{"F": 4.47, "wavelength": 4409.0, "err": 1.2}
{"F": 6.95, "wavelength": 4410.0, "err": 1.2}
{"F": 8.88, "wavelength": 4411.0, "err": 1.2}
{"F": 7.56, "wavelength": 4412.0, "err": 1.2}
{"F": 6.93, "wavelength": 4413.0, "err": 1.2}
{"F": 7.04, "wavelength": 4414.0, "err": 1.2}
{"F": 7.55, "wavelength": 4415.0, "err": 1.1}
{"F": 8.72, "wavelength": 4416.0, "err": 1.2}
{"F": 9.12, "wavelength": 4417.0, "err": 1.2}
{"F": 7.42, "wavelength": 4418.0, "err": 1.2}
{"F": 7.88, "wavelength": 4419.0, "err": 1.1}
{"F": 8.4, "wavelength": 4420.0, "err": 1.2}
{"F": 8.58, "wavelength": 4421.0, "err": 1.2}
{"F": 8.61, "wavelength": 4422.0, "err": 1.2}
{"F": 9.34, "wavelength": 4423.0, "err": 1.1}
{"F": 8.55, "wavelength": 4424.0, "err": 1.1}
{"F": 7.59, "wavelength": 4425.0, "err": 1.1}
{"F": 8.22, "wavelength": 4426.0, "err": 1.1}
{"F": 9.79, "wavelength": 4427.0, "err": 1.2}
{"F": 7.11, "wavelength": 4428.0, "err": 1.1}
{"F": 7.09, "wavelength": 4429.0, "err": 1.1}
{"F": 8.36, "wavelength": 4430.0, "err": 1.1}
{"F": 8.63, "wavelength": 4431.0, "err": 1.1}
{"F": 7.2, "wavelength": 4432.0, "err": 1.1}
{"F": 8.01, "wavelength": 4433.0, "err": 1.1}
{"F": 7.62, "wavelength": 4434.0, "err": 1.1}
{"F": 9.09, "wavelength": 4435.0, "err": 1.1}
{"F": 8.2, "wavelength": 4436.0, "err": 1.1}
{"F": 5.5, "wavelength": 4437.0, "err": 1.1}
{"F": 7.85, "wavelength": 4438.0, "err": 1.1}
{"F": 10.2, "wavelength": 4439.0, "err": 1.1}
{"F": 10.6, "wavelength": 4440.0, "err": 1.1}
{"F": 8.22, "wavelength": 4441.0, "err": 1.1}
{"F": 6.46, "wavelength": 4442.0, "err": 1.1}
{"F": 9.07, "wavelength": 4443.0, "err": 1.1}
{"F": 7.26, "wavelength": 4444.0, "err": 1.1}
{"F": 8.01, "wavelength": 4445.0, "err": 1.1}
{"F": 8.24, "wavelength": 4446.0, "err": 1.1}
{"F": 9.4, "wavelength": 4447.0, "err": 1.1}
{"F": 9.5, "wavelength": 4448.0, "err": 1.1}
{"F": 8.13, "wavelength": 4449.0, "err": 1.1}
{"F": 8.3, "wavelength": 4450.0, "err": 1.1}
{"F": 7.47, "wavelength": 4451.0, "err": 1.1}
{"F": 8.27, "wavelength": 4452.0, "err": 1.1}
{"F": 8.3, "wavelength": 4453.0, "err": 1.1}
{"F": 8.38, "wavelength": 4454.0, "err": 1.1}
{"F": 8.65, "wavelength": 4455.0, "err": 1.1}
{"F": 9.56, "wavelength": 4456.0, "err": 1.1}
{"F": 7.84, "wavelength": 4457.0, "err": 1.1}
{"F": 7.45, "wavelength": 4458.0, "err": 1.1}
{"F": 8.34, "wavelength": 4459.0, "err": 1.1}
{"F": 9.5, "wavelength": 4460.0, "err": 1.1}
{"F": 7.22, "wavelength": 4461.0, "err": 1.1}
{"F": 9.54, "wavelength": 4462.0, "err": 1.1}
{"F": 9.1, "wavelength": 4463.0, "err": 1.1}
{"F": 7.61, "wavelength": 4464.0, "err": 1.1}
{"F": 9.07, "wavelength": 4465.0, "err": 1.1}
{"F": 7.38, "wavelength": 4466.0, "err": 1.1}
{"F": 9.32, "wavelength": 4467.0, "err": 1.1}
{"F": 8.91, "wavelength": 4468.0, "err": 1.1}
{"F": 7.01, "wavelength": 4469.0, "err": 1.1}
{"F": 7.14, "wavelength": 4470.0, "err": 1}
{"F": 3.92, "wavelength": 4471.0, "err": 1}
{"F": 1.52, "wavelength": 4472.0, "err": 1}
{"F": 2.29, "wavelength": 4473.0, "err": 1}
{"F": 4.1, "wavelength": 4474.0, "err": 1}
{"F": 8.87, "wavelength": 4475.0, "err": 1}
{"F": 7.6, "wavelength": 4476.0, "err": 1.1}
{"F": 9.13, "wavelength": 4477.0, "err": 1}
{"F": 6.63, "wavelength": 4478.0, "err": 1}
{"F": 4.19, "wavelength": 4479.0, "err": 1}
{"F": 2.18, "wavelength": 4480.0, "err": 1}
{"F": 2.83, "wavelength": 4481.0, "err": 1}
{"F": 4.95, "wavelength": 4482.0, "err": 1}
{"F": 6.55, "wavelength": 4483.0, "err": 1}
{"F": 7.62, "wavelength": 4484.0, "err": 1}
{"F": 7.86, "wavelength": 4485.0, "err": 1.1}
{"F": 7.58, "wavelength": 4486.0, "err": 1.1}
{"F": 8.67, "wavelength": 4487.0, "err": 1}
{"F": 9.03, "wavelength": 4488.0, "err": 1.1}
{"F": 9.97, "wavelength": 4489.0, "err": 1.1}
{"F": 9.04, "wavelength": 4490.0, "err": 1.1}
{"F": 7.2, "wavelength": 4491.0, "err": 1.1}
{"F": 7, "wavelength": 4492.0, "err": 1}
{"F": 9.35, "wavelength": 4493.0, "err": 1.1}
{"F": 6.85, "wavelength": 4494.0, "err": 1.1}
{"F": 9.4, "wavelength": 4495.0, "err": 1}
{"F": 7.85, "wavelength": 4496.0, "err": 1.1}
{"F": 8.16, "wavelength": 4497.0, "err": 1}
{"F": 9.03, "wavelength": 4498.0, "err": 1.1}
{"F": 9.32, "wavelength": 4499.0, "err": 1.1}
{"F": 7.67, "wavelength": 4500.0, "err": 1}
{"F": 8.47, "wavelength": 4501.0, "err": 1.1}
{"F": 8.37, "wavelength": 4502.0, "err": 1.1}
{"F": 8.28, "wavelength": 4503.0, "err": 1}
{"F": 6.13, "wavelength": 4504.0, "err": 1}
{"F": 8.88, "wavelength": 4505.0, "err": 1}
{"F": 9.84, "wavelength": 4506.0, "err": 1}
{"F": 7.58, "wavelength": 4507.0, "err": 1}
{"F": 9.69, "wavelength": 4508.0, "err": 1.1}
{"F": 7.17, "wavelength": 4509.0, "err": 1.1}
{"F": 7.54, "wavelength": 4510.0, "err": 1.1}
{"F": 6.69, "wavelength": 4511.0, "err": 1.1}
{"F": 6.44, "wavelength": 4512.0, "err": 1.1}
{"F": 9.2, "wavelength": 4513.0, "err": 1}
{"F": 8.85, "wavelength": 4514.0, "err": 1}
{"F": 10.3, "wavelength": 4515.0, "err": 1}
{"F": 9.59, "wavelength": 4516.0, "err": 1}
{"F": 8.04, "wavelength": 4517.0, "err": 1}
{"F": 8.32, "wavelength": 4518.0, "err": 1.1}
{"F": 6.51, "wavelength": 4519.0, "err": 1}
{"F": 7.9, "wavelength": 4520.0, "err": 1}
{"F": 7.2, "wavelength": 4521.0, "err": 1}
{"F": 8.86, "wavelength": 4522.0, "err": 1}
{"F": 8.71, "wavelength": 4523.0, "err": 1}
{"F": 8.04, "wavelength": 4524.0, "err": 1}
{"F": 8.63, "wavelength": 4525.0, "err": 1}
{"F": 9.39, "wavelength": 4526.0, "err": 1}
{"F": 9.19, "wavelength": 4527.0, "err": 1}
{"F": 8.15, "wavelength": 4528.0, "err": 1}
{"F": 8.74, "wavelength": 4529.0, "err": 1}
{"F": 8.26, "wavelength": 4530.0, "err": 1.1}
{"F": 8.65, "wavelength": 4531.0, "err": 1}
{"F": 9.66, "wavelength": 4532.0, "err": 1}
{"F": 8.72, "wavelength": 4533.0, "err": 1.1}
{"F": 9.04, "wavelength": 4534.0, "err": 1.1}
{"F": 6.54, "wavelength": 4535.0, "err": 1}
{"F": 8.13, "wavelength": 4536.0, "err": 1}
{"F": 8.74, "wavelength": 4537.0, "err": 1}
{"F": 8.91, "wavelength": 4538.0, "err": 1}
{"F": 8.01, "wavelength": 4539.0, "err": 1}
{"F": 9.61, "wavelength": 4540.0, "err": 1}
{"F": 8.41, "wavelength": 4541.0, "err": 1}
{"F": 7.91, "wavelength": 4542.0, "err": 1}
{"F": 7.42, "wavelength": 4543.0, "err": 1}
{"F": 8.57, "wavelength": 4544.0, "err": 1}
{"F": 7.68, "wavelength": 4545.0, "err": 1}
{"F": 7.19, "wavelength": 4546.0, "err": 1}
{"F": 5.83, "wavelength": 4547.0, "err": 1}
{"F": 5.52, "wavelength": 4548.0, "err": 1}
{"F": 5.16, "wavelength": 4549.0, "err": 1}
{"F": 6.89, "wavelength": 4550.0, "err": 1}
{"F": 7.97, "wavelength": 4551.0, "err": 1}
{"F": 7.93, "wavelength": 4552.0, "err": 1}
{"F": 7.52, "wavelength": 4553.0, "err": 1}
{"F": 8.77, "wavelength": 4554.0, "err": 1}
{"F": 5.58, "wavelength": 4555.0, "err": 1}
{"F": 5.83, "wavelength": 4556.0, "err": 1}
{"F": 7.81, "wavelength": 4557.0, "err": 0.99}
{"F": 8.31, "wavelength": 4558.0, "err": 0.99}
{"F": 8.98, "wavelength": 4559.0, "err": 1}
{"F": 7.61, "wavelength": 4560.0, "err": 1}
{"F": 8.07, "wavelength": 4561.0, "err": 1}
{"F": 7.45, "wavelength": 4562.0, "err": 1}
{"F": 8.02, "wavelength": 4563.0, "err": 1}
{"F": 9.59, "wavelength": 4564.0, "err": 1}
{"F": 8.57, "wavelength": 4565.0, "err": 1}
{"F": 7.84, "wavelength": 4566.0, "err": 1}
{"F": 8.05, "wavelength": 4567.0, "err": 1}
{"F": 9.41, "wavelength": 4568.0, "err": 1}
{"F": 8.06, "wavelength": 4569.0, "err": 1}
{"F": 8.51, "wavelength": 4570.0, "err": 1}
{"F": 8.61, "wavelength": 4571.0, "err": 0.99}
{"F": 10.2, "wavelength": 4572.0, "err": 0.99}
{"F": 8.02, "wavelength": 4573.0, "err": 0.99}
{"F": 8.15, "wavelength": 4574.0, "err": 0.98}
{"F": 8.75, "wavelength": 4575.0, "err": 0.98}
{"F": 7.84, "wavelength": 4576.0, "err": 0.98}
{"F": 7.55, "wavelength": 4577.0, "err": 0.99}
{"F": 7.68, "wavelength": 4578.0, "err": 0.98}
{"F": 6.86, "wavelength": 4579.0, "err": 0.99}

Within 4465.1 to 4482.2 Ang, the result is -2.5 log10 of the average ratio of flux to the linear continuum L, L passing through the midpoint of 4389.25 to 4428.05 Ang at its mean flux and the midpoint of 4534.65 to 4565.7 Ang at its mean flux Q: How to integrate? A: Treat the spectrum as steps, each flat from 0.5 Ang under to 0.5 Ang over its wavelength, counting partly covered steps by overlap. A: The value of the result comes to 0.31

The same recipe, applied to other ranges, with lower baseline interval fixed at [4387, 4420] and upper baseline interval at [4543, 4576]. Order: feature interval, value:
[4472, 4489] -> 0.24 mag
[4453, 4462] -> -0.10 mag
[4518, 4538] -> -0.08 mag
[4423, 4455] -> -0.07 mag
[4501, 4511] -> -0.05 mag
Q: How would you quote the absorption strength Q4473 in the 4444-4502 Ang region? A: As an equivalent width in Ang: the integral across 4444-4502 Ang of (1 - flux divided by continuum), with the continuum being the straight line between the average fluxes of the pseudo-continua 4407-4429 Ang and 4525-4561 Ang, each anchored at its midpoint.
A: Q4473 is 2.4 Ang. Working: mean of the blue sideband 7.92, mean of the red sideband 7.92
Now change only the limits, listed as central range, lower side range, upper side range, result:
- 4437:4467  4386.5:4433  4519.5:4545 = -1.4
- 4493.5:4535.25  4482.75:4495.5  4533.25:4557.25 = -2.3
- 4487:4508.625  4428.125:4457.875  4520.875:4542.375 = 0.0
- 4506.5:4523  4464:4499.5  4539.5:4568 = -1.8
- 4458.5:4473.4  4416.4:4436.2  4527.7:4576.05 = 1.7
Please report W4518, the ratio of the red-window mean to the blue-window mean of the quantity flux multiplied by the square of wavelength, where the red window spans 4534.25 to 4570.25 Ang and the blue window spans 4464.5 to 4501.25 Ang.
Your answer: 1.1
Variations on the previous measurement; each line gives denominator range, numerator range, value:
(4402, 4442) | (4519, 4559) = 1.05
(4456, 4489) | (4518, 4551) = 1.18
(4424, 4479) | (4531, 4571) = 1.06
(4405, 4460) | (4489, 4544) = 1.07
